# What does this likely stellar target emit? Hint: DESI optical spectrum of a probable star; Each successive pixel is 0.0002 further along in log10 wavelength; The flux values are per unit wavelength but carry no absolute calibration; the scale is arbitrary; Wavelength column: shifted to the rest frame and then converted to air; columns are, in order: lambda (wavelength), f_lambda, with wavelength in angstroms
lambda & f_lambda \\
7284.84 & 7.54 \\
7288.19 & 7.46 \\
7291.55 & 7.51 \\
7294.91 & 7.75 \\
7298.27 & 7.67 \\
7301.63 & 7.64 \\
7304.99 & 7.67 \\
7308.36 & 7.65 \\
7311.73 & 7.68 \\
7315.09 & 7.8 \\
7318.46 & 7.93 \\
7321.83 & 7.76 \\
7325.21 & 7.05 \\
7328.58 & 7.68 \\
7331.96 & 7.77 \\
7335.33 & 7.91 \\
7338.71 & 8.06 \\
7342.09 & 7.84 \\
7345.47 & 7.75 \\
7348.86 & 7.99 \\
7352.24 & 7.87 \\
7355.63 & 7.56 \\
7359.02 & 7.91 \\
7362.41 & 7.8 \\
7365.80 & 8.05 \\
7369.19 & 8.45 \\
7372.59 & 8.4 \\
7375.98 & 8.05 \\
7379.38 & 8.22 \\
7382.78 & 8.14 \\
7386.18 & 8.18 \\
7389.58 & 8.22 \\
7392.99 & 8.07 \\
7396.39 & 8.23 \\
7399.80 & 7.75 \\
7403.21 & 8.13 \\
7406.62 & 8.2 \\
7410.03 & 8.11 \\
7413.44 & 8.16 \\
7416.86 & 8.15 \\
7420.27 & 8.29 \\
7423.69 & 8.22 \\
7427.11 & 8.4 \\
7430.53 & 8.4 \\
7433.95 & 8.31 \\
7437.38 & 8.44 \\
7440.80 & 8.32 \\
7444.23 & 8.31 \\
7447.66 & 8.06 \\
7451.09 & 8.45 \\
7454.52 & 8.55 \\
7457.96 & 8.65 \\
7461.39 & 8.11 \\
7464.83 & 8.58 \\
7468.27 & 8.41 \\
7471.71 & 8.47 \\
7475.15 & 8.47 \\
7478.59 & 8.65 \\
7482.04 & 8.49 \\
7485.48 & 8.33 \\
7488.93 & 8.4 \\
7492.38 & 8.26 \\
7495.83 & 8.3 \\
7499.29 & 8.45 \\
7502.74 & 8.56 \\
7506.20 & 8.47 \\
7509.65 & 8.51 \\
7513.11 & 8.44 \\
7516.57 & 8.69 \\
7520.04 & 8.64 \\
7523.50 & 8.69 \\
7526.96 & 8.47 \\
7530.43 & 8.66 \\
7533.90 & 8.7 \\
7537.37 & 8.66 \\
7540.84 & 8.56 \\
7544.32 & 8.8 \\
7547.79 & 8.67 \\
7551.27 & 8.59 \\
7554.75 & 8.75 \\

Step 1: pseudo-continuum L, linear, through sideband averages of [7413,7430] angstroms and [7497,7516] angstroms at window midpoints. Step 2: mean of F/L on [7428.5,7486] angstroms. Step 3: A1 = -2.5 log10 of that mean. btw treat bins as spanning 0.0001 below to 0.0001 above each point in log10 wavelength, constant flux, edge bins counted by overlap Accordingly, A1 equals -0.01 mag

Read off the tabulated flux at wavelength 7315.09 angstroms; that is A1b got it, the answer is 7.8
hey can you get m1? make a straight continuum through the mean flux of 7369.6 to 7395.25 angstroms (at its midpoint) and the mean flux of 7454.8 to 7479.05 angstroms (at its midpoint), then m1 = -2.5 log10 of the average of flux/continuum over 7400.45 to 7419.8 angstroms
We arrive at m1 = 0.02 mag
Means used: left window 8.2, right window 8.47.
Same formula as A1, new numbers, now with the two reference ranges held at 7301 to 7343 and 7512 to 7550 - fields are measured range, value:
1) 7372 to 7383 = -0.03 mag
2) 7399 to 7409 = 0.00 mag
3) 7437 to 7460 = -0.01 mag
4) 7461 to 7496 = 0.00 mag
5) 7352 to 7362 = 0.02 mag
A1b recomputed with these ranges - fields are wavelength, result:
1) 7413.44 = 8.16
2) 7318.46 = 7.93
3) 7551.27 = 8.59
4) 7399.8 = 7.75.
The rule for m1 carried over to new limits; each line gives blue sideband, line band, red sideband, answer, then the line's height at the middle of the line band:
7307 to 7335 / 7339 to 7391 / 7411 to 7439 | -0.012 mag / 7.94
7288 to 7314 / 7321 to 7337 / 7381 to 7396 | 0.026 mag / 7.81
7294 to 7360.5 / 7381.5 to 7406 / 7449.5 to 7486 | -0.002 mag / 8.09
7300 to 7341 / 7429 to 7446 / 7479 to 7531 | -0.019 mag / 8.21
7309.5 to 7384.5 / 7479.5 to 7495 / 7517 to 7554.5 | 0.009 mag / 8.45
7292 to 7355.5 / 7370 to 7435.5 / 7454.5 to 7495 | -0.012 mag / 8.11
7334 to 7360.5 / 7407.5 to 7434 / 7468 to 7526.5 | -0.011 mag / 8.17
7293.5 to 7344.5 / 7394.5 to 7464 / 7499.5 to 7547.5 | -0.009 mag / 8.2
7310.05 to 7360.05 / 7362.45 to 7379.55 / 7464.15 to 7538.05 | -0.036 mag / 7.93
